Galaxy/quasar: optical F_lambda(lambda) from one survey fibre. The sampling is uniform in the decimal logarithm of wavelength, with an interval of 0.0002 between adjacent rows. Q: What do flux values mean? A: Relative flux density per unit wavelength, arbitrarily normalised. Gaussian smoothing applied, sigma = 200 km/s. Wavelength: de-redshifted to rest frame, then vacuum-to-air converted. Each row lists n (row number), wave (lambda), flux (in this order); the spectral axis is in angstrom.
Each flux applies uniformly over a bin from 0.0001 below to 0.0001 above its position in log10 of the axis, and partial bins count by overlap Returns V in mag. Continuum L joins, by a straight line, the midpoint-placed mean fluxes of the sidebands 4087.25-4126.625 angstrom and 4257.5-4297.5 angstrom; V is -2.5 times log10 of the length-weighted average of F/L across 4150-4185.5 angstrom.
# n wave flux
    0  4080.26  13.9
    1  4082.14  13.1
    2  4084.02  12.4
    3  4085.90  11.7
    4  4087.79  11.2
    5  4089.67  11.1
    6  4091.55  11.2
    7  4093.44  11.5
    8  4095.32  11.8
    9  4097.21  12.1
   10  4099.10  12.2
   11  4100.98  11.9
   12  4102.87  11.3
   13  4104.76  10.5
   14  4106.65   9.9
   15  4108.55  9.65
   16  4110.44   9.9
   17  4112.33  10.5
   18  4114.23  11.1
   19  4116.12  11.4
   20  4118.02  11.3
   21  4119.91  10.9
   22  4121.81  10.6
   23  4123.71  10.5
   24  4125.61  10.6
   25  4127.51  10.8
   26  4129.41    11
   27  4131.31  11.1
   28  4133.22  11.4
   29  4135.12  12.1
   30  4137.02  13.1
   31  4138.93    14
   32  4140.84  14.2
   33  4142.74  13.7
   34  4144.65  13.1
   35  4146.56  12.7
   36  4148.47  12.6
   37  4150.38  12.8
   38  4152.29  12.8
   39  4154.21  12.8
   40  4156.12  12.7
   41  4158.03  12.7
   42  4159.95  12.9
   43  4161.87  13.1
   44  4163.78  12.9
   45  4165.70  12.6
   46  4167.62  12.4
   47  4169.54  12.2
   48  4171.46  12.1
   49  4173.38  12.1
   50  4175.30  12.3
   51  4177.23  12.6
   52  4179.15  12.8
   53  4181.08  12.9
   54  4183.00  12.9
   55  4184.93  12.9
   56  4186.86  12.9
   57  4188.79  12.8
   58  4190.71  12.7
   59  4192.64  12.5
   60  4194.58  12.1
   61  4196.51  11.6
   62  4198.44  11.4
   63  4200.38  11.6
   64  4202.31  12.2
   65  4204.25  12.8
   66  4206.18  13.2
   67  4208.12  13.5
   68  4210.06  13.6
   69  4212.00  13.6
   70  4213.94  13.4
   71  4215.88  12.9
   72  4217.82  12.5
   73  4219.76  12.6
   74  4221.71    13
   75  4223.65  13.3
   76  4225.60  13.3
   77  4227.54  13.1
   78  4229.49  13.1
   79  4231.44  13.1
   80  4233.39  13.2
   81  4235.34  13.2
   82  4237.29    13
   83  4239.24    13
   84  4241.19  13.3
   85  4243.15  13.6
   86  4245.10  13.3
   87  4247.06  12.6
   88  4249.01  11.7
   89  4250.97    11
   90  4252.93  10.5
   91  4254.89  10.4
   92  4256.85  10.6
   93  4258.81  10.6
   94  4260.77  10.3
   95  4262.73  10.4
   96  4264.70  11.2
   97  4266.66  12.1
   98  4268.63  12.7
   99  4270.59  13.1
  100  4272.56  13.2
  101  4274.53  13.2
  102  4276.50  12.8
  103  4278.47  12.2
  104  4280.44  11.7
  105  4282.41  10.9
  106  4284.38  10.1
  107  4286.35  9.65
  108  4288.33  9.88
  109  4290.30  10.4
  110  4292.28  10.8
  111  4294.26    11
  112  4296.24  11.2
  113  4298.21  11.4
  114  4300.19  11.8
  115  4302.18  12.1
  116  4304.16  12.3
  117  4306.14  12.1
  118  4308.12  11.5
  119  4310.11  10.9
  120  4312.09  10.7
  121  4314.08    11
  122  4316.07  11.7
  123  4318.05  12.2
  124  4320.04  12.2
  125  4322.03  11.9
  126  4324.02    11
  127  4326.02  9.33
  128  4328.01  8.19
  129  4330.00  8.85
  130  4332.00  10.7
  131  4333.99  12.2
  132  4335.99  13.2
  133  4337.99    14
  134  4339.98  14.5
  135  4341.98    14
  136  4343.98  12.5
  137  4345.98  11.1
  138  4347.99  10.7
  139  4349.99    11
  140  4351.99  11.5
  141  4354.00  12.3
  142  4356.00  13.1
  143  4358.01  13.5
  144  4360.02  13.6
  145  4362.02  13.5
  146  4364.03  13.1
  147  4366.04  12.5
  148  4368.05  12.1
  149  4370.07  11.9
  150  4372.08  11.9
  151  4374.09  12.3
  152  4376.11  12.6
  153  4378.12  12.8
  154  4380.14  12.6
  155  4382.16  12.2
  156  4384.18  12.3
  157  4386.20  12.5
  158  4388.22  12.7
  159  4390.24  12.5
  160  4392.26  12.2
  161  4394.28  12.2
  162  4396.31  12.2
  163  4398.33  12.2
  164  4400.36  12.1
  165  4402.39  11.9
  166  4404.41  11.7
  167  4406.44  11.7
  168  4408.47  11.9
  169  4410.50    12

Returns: -0.14 mag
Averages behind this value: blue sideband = 11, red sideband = 11.4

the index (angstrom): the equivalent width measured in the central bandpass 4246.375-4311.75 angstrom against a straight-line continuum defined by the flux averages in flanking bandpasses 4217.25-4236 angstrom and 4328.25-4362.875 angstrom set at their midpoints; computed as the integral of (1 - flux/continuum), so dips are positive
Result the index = 6.8 angstrom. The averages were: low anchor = 13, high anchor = 12.3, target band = 11.4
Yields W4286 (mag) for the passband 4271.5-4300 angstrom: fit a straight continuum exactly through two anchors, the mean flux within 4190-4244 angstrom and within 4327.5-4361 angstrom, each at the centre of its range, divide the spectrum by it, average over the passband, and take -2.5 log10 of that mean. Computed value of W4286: 0.10 mag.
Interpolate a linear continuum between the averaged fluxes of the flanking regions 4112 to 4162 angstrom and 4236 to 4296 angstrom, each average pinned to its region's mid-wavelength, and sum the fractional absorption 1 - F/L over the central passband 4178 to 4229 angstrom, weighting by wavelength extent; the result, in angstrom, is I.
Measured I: -3.9 angstrom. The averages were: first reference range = 12.1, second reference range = 11.6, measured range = 12.8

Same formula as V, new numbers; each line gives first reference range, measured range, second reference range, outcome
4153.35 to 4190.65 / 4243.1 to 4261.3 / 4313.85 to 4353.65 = 0.071 mag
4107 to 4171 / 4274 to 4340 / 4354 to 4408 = 0.089 mag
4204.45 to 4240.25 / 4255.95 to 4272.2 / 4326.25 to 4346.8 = 0.109 mag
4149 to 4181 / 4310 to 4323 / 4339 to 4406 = 0.082 mag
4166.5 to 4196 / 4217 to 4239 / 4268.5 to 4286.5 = -0.064 mag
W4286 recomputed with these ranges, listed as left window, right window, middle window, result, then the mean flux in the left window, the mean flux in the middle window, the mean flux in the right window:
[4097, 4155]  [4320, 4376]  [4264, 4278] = -0.06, 11.7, 12.6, 12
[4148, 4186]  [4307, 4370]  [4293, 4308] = 0.04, 12.7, 11.7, 11.9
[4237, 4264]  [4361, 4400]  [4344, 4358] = 0.04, 11.7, 11.8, 12.4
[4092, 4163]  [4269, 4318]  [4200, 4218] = -0.12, 11.8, 13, 11.5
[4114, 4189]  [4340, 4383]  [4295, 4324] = 0.07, 12.3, 11.6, 12.5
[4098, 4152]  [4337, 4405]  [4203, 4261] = -0.05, 11.6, 12.6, 12.5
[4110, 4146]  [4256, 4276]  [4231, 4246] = -0.13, 11.7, 13.2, 11.8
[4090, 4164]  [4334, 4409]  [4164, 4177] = -0.04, 11.8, 12.3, 12.4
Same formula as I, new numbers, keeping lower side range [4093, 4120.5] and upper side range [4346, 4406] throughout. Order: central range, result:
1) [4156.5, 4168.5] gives -1.5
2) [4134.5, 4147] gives -2.4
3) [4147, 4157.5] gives -1.4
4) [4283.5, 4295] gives 1.6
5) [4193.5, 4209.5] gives -1.2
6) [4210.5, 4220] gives -1.2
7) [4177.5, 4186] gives -1.1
